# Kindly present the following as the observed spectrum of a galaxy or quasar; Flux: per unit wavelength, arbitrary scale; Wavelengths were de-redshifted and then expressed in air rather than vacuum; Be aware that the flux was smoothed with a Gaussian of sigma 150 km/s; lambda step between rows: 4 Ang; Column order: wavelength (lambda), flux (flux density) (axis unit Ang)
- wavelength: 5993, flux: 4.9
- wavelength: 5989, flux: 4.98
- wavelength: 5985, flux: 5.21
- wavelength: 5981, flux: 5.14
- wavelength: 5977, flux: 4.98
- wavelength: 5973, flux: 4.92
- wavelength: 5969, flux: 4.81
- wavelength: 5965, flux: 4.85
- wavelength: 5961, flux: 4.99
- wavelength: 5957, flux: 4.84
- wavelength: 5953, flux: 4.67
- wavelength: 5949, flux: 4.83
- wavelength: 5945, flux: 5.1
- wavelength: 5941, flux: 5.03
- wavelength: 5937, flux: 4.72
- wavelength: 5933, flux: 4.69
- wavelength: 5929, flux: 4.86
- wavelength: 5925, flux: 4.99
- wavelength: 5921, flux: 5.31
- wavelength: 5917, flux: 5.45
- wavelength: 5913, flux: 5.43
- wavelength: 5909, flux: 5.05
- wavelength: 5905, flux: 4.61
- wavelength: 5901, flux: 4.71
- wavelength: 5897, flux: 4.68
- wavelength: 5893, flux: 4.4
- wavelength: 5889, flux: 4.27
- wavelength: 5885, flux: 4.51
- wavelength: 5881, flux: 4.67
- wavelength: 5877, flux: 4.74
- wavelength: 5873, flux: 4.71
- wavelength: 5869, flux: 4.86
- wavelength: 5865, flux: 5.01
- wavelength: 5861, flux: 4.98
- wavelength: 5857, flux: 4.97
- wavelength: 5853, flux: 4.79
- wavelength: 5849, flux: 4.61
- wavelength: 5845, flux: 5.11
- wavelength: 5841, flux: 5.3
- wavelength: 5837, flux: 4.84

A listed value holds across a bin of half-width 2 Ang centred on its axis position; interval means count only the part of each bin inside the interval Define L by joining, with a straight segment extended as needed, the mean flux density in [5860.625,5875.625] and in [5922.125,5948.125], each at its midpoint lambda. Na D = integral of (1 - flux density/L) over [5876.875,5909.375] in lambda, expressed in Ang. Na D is 1.9 Ang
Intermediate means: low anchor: 4.87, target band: 4.6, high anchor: 4.91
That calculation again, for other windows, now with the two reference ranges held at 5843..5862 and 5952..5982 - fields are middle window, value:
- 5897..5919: -0.6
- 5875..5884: 0.4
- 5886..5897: 1.1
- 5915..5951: -0.7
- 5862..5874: 0.0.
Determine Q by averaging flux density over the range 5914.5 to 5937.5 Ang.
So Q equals 5.03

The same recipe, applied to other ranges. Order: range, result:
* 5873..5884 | 4.69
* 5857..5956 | 4.85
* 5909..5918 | 5.35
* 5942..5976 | 4.88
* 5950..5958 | 4.75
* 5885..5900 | 4.48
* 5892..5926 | 4.97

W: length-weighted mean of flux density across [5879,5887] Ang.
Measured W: 4.59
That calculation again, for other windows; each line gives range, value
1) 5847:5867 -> 4.87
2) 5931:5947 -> 4.88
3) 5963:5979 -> 4.89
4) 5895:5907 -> 4.67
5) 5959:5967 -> 4.92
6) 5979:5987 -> 5.17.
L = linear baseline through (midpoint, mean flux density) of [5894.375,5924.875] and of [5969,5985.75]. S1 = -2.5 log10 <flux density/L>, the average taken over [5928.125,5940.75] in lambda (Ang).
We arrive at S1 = 0.052 mag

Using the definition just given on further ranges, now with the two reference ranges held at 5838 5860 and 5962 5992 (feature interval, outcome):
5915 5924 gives -0.08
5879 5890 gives 0.11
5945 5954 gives 0.03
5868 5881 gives 0.05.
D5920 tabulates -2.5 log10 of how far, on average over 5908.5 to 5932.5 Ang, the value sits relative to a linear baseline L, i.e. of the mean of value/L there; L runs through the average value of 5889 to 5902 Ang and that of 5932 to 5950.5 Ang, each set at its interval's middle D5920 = -0.10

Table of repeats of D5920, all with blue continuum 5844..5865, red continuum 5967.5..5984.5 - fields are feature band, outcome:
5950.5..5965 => 0.03 mag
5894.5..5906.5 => 0.06 mag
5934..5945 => 0.01 mag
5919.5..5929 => -0.03 mag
